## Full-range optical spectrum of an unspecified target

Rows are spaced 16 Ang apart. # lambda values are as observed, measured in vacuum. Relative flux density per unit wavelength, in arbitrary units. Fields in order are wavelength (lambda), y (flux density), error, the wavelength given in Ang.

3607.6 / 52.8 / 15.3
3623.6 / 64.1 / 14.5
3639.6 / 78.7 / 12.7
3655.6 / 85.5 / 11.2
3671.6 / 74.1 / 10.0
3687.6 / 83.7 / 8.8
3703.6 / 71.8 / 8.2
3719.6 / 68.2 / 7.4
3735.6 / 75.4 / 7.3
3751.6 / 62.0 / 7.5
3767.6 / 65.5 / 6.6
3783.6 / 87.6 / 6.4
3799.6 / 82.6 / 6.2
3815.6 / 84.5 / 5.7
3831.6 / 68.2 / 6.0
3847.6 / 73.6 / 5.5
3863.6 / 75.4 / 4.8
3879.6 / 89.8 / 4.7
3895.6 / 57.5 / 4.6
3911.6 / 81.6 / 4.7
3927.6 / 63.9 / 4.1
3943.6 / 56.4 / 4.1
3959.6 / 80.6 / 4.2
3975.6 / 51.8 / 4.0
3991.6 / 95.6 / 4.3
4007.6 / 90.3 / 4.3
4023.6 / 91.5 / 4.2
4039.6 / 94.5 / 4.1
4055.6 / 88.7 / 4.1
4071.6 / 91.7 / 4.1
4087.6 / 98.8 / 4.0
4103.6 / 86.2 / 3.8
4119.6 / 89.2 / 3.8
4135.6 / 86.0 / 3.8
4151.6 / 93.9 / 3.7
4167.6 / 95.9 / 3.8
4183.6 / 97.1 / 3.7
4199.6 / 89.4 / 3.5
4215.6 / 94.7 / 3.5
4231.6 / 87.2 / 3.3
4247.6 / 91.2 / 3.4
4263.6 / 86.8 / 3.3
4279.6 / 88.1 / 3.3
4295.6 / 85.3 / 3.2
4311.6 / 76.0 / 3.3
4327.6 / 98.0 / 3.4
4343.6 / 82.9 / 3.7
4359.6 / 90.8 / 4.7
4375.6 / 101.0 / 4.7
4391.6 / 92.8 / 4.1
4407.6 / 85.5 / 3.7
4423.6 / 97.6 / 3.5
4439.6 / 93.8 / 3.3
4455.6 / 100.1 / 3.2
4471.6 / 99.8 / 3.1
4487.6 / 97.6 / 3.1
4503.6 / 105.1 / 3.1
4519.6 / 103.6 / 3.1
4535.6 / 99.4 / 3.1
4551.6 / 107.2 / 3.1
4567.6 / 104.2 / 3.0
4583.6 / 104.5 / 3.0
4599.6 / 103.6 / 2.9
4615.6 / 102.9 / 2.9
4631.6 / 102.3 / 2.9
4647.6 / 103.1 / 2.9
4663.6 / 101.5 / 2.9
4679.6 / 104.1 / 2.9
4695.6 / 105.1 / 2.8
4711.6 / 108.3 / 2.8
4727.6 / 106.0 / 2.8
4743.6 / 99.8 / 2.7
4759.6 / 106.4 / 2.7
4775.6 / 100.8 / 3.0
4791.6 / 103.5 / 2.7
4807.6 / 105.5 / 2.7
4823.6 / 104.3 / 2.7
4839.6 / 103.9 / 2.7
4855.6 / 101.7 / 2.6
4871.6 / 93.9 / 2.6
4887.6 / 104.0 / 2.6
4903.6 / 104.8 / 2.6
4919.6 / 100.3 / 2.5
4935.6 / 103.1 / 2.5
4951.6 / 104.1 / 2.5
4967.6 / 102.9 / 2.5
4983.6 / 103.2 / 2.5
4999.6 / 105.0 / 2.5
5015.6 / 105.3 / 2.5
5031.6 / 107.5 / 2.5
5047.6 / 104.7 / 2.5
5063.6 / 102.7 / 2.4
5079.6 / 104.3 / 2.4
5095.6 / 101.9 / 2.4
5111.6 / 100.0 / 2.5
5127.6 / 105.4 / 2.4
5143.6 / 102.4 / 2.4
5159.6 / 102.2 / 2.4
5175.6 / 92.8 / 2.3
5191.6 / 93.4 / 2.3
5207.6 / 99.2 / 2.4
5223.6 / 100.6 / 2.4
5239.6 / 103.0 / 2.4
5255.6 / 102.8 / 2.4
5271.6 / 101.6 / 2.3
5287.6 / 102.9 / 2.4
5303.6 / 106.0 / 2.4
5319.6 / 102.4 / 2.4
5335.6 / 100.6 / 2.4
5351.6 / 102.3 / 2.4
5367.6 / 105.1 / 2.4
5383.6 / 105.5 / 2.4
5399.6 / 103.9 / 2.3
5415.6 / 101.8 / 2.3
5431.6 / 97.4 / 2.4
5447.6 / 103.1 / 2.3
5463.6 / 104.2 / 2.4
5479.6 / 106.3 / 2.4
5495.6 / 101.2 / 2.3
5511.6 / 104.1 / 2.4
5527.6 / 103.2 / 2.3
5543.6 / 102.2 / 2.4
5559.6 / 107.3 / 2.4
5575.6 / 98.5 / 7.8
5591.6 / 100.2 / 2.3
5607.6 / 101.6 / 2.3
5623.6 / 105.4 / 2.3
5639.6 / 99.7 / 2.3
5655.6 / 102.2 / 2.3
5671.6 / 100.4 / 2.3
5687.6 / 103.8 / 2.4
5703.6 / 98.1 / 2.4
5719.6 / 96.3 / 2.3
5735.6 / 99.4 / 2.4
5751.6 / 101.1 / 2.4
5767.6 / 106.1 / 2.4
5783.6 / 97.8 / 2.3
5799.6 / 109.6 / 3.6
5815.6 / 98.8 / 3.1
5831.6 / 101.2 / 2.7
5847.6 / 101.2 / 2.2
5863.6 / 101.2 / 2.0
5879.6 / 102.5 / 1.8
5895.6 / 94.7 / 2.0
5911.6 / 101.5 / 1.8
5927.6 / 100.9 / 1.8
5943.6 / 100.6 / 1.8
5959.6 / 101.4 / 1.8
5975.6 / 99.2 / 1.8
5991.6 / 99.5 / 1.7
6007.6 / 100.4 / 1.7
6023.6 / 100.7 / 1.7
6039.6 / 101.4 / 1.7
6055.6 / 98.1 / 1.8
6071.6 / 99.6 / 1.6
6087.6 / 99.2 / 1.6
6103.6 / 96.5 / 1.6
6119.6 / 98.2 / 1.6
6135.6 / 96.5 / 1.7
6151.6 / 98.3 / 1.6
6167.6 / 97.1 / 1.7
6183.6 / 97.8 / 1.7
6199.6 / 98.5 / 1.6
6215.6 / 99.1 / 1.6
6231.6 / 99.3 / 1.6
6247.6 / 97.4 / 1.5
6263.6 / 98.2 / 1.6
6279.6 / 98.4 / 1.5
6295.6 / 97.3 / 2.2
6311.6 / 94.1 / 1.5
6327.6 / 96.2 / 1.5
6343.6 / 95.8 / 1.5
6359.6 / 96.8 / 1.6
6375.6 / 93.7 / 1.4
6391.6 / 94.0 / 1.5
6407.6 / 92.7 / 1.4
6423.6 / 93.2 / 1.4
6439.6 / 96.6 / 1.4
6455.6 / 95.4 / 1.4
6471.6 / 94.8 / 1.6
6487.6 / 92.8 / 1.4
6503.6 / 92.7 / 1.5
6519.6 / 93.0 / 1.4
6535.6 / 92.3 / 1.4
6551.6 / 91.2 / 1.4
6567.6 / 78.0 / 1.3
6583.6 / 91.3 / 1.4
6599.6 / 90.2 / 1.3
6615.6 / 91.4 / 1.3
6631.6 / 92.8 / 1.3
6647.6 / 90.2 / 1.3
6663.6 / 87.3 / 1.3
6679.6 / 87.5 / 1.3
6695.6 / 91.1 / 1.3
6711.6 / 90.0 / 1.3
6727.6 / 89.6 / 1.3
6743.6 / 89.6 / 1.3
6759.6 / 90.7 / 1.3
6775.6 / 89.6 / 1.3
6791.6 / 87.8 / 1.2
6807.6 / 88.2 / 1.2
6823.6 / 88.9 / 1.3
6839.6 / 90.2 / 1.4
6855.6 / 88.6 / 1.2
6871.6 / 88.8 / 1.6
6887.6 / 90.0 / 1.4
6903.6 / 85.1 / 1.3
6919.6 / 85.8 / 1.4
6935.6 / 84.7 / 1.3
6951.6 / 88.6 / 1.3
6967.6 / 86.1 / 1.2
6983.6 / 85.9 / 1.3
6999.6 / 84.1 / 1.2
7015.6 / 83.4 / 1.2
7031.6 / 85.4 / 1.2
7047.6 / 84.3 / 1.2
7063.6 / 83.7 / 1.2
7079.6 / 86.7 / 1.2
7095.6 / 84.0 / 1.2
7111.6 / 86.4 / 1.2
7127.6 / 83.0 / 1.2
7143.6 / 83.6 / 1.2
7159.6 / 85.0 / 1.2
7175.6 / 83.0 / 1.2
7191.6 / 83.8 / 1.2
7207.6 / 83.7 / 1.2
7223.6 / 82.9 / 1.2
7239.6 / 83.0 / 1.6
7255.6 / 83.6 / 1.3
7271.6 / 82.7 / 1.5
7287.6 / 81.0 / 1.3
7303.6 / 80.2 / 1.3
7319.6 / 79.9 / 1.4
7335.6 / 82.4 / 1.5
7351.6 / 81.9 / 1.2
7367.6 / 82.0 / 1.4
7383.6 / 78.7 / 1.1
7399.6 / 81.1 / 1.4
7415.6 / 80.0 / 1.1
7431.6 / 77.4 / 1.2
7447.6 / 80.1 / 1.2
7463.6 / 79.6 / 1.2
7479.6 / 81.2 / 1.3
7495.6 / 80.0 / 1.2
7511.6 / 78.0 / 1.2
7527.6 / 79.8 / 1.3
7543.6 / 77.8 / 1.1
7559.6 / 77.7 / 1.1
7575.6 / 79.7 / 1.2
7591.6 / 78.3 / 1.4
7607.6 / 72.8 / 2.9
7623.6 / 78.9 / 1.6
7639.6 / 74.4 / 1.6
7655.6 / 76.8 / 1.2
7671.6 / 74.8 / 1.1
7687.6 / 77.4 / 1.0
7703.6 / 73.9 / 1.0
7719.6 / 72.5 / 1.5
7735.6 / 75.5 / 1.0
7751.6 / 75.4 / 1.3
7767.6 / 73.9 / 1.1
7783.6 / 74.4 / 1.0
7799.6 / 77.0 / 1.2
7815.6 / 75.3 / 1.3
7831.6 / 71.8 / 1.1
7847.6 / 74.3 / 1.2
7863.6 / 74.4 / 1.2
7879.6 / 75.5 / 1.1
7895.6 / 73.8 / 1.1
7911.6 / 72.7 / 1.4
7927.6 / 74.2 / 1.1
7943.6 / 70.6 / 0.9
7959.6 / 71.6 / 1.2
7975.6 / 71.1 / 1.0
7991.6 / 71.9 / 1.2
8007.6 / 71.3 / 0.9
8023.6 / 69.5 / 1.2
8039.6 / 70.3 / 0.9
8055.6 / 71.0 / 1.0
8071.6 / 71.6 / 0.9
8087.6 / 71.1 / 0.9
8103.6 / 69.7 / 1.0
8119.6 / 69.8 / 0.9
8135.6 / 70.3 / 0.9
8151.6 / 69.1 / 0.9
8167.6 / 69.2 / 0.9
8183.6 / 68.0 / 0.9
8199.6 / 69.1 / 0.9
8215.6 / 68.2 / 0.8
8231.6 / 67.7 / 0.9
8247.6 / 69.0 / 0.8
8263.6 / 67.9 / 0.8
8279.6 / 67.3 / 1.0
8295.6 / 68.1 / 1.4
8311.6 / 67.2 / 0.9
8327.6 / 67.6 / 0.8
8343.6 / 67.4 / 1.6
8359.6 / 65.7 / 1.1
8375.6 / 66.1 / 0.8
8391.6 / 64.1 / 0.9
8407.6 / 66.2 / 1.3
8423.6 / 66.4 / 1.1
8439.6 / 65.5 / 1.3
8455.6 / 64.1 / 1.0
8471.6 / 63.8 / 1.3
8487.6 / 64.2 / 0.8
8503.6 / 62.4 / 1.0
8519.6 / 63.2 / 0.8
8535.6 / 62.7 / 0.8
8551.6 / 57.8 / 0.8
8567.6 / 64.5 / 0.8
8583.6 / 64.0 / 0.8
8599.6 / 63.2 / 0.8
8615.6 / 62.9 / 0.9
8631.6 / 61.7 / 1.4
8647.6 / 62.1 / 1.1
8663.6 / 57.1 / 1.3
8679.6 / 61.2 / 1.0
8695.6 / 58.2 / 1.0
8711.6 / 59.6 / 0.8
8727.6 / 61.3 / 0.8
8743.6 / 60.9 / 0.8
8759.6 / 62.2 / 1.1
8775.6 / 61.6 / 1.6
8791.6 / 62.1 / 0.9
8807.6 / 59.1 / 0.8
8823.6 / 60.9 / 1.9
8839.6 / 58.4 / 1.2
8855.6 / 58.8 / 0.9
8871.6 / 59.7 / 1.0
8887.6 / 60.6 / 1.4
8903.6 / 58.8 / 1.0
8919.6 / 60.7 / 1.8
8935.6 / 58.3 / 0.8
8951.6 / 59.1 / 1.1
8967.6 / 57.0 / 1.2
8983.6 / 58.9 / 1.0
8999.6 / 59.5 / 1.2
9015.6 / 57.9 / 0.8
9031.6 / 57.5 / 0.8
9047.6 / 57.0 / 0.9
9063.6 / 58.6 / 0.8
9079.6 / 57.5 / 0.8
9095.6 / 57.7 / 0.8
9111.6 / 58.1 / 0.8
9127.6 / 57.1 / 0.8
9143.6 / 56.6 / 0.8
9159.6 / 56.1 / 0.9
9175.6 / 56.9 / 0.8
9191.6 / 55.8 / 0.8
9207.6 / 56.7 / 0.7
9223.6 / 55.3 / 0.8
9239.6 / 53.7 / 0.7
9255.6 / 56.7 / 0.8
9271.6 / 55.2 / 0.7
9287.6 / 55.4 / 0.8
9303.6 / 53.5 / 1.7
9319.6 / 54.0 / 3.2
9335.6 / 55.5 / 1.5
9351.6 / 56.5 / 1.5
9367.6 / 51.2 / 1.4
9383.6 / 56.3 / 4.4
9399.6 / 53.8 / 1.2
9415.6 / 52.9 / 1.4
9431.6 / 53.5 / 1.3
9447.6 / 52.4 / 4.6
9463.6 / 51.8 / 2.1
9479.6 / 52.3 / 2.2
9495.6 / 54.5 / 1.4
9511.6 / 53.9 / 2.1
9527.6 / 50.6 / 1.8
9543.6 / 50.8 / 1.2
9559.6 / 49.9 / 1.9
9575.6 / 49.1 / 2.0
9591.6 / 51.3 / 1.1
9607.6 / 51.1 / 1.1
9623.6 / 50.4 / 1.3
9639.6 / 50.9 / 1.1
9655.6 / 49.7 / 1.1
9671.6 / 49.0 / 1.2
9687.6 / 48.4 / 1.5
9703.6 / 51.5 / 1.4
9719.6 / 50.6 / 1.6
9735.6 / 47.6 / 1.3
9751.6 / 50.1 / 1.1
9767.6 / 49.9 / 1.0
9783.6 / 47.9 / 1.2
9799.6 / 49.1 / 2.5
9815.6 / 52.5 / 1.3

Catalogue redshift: 0.001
